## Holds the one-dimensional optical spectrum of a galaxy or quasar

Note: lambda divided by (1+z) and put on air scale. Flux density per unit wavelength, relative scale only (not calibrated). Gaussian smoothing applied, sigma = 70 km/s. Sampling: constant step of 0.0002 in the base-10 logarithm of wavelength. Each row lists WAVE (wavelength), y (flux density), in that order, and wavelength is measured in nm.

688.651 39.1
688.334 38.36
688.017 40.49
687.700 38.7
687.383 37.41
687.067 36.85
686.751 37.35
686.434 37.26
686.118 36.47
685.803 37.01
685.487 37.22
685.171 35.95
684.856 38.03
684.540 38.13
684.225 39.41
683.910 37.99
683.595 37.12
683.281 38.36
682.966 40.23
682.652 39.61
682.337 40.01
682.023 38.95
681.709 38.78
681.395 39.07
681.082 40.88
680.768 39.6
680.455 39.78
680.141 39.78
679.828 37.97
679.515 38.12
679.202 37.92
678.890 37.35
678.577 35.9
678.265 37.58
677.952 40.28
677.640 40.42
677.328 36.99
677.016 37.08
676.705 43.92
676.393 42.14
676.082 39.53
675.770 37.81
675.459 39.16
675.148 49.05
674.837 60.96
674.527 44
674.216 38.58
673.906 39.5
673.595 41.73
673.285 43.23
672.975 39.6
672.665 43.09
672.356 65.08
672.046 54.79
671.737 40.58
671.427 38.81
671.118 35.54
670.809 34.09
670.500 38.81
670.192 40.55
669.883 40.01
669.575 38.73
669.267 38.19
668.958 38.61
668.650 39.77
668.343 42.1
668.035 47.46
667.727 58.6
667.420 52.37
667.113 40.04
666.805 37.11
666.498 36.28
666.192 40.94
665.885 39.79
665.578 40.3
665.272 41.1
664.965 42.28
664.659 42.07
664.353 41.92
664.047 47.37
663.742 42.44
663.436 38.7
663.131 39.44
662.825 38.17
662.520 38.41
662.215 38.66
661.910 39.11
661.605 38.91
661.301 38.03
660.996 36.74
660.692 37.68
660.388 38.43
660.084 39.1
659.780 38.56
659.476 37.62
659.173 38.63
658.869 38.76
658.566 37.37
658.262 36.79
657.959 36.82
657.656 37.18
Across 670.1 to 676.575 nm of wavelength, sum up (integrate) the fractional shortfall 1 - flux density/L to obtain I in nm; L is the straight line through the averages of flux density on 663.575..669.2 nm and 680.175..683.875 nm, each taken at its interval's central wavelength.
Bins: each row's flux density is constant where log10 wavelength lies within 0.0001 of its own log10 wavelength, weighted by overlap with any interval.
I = -0.318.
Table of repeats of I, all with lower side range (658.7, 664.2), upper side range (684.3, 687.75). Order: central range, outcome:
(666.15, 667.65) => -0.14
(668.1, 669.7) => -0.06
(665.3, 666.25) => -0.04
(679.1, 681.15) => -0.07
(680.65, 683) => -0.12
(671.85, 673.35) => -0.43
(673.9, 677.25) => -0.42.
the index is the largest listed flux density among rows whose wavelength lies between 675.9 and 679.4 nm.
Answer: 43.92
